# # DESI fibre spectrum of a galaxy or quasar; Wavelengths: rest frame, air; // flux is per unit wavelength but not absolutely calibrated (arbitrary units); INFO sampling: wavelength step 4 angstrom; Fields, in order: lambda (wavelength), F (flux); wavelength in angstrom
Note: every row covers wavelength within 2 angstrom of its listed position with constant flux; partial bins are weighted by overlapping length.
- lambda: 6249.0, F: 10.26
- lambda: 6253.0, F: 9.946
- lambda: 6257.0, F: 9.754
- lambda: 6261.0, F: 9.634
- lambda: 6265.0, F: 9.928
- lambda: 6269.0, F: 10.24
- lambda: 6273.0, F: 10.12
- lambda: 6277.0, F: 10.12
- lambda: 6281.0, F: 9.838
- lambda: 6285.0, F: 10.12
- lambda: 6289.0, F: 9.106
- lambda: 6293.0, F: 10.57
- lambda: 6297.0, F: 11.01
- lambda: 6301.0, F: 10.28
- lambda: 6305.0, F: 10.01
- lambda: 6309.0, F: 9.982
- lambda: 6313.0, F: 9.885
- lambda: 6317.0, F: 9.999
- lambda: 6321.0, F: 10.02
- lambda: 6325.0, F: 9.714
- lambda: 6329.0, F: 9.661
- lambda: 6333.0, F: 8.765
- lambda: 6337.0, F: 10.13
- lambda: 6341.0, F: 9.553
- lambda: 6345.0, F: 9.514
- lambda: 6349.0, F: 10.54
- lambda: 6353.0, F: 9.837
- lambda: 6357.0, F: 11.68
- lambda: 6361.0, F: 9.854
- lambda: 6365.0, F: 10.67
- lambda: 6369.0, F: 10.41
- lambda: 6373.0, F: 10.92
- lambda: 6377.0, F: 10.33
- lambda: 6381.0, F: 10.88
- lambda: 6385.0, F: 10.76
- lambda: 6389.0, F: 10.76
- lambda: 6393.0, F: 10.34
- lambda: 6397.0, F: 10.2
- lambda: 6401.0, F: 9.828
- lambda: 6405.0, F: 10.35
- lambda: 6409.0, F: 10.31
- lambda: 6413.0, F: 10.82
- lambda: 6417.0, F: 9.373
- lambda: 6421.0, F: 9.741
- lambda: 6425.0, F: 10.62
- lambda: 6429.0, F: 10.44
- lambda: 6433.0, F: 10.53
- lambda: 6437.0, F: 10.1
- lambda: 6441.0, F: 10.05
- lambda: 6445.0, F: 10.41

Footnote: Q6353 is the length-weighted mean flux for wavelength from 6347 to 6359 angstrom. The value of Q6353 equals 10.7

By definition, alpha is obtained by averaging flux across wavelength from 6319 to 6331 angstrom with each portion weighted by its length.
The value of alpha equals 9.8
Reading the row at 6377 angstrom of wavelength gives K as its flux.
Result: 10.33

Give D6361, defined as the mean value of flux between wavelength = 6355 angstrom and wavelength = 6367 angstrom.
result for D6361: 10.7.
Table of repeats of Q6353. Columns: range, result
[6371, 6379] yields 10.6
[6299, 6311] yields 10.1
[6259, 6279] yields 10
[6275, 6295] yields 9.95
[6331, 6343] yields 9.48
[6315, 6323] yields 10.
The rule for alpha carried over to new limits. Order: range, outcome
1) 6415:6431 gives 10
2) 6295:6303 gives 10.6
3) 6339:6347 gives 9.53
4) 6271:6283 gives 10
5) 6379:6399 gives 10.6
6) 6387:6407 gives 10.3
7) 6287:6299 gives 10.2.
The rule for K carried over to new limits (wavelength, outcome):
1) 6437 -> 10.1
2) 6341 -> 9.553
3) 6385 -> 10.76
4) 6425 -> 10.62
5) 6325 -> 9.714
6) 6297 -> 11.01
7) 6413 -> 10.82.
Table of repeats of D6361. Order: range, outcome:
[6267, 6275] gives 10.2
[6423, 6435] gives 10.5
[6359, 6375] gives 10.5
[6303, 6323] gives 9.98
